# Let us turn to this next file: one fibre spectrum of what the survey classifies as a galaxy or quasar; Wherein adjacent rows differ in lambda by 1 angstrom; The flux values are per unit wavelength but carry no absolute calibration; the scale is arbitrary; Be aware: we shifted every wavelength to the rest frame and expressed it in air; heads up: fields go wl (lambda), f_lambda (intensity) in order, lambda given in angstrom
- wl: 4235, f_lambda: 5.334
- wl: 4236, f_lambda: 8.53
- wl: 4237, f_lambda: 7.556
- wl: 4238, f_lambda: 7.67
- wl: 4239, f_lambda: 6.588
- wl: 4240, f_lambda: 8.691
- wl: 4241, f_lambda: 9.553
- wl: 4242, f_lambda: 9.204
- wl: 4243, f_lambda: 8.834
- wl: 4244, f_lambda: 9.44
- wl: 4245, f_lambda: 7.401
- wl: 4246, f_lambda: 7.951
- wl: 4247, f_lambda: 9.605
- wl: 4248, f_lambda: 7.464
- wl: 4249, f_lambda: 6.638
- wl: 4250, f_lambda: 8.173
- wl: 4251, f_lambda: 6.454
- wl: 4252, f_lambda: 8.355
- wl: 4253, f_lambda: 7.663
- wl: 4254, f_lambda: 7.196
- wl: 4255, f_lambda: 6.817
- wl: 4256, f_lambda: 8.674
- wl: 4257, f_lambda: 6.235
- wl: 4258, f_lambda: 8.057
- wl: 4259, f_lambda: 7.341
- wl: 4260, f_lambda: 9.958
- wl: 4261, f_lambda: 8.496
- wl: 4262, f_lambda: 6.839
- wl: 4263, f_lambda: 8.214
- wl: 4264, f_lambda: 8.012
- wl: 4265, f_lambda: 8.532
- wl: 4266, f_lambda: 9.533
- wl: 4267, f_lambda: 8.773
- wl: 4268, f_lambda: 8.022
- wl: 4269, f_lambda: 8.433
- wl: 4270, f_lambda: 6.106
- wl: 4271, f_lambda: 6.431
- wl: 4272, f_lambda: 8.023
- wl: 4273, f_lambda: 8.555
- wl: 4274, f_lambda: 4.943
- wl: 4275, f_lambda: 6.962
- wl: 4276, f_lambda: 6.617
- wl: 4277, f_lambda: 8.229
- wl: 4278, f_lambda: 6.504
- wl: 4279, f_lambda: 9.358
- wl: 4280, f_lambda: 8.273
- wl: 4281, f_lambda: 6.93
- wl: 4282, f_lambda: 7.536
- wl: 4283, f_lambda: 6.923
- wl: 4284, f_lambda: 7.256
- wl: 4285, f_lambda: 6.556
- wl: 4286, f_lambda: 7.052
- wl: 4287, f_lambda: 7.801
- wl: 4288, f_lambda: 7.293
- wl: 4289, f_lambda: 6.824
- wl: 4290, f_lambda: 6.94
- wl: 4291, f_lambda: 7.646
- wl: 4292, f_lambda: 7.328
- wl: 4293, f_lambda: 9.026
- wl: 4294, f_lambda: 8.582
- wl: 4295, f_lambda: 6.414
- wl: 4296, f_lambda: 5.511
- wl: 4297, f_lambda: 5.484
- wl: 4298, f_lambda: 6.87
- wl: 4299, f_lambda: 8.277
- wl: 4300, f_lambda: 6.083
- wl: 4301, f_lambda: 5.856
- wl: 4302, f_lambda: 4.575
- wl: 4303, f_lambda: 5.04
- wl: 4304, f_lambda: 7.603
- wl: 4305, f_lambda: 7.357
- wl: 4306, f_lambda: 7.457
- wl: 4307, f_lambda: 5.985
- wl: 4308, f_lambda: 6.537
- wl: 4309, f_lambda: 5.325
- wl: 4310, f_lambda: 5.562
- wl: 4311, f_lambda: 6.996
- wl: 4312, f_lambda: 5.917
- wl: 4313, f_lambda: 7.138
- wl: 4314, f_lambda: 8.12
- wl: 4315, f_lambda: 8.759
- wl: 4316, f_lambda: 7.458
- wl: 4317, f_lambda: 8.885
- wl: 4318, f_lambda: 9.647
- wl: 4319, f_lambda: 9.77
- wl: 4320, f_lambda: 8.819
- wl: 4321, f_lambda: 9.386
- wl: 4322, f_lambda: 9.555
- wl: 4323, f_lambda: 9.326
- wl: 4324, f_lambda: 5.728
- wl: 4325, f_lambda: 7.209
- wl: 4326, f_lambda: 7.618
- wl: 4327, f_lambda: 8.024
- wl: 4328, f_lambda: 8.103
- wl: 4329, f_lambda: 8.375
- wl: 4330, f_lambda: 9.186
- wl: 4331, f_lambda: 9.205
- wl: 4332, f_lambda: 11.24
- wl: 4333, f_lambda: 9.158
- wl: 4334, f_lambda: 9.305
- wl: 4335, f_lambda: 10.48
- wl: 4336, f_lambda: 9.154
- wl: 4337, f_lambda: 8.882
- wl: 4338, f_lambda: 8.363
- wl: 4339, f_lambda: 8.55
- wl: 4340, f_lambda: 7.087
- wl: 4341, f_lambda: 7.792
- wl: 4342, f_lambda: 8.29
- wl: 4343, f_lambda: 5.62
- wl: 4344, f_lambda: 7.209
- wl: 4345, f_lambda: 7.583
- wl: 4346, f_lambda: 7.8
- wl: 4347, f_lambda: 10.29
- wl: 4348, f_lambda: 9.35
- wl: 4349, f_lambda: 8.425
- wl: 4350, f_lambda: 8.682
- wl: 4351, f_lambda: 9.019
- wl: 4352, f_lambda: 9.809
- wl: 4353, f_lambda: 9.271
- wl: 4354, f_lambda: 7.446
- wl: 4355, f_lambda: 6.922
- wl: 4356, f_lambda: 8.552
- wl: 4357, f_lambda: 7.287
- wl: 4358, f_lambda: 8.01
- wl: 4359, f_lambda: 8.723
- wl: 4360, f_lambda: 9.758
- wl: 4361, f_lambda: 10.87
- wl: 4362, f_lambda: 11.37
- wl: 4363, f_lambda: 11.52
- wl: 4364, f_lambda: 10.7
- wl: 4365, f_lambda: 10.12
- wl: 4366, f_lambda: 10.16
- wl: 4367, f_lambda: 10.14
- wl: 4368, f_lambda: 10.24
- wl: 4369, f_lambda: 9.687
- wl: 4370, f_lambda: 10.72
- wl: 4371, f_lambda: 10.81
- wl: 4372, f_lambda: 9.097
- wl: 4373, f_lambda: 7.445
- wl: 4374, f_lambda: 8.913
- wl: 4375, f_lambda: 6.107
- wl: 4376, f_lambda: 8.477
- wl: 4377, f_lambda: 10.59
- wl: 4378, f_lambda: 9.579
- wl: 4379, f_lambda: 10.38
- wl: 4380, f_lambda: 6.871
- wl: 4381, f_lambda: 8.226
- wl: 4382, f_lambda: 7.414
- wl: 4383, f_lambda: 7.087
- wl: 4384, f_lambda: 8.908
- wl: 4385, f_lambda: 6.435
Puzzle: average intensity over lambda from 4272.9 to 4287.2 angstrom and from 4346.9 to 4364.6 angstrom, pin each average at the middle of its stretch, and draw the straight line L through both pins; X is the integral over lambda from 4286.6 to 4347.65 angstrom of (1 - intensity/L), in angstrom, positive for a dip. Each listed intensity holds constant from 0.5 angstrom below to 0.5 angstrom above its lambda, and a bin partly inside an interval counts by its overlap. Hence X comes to 3.6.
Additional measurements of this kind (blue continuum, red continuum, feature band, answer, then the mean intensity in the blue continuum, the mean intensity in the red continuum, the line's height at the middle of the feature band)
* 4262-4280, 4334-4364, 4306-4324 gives 1.2 angstrom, 7.71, 8.74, 8.29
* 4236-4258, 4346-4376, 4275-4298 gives 3.1 angstrom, 7.93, 9.25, 8.39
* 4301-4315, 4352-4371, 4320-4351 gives -1.8 angstrom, 6.49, 9.57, 8.07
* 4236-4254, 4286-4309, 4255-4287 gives -0.9 angstrom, 8.06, 6.81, 7.44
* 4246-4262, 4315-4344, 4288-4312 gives 4.6 angstrom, 7.78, 8.56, 8.26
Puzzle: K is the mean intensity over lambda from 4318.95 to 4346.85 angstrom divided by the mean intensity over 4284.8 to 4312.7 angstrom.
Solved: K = 1.26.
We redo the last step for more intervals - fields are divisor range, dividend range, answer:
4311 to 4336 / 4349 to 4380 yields 1.08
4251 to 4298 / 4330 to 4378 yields 1.20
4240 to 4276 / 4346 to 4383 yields 1.16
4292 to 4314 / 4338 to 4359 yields 1.24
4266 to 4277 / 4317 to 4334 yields 1.18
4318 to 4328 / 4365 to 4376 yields 1.11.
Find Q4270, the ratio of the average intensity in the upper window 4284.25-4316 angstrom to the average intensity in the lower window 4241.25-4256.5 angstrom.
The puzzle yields 0.85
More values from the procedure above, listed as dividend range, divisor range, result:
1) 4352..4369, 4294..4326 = 1.31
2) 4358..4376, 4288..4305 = 1.43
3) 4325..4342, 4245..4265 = 1.12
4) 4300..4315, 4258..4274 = 0.81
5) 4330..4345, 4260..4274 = 1.08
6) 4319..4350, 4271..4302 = 1.20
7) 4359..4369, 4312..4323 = 1.20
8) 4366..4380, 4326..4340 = 1.04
